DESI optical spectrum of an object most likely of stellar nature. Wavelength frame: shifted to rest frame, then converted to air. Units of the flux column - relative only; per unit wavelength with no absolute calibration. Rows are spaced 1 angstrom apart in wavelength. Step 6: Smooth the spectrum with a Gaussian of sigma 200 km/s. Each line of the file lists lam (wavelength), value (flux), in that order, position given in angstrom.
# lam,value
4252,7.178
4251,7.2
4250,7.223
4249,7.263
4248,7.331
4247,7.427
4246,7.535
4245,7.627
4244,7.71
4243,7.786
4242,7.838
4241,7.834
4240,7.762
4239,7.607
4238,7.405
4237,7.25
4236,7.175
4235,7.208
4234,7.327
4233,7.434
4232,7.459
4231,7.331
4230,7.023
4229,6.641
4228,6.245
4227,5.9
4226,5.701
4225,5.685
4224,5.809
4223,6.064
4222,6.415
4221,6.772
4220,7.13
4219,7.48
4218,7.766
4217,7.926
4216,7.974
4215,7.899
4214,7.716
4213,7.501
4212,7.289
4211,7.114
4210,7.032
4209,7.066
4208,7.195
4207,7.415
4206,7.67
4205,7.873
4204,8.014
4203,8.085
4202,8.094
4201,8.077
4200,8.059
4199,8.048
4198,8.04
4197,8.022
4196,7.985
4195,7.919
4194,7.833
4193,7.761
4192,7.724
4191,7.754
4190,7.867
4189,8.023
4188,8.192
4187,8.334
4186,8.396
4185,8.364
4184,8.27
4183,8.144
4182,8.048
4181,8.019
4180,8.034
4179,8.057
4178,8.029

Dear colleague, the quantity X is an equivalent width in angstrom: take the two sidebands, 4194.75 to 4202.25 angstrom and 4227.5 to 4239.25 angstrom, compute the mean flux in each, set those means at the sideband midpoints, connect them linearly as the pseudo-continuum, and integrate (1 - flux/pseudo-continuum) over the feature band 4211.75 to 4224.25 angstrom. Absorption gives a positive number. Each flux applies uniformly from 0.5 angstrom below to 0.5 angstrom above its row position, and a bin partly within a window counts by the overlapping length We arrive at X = 0.52 angstrom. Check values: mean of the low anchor 8.03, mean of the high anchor 7.17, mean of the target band 7.24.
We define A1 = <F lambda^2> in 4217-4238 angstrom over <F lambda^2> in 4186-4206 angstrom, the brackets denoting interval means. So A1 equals 0.87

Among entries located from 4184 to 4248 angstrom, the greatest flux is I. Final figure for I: 8.396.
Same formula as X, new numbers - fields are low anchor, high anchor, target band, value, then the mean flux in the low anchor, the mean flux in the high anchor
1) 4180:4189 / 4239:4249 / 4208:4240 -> 3.12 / 8.2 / 7.63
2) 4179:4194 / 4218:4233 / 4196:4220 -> -1.47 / 8.06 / 6.62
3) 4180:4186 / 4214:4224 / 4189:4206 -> -0.34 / 8.18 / 7.22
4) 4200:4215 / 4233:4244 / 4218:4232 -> 1.86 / 7.61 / 7.52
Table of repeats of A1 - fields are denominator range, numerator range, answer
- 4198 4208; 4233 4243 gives 0.97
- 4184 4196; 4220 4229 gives 0.78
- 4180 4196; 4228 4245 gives 0.94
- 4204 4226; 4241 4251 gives 1.07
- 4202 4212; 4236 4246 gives 1.03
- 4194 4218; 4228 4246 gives 0.97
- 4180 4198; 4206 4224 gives 0.91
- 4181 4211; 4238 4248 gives 0.99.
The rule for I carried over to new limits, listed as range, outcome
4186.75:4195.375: 8.334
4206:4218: 7.974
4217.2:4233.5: 7.766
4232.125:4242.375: 7.838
